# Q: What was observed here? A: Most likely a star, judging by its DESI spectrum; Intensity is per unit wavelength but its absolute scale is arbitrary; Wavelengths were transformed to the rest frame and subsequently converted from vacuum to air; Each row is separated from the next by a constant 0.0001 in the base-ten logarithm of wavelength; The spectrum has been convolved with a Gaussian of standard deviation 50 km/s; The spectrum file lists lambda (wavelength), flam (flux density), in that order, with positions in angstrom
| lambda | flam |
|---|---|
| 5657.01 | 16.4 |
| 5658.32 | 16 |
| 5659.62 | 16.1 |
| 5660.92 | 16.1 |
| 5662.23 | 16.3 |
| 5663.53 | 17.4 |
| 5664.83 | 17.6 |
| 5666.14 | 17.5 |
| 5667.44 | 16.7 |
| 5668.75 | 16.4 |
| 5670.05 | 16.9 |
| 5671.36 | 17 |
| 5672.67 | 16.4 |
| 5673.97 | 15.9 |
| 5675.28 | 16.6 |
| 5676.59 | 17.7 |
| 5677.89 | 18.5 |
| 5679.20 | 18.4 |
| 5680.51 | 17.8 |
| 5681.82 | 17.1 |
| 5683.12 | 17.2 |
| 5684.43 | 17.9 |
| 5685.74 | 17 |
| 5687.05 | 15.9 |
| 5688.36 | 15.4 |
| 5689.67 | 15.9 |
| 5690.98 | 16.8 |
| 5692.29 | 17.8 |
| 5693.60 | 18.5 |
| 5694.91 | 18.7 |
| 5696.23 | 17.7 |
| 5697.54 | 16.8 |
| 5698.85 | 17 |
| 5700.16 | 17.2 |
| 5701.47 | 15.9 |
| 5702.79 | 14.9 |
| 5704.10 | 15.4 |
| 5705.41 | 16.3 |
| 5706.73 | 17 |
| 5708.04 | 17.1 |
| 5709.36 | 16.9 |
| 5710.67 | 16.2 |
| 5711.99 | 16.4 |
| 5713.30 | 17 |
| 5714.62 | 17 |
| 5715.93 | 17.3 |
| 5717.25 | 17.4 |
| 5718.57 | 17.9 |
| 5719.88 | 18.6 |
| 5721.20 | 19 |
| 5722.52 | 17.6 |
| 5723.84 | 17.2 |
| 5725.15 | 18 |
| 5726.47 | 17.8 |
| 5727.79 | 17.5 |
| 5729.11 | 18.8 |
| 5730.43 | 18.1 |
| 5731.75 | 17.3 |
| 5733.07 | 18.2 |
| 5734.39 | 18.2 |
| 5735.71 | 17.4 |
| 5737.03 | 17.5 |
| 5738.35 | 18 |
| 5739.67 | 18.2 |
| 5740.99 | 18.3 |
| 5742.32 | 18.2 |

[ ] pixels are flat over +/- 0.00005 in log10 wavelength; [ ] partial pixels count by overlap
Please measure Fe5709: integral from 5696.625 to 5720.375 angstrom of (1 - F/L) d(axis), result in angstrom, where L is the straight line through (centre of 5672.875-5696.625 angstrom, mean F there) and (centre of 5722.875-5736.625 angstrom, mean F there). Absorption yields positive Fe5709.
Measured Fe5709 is 1.0 angstrom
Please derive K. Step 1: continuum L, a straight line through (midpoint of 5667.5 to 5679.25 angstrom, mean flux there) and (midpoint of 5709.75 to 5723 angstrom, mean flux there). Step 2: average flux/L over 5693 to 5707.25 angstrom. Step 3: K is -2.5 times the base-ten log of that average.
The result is 0.03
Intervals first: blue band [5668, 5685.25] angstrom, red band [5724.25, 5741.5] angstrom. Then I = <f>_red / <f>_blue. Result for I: 1.04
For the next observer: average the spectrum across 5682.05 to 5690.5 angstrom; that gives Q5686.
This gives 16.6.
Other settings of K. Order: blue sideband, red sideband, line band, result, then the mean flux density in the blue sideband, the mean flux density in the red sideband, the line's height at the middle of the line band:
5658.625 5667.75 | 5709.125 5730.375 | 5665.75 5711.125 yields 0.01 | 16.8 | 17.6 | 17.1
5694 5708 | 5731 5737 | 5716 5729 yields -0.03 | 16.7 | 17.8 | 17.4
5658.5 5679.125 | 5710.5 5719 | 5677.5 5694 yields -0.02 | 16.9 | 17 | 17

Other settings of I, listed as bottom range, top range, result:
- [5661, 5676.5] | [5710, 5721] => 1.03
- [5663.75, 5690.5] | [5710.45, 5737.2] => 1.04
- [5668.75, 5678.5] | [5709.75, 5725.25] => 1.03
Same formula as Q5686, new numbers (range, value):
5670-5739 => 17.2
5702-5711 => 16.2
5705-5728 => 17.4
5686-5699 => 17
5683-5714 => 16.8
